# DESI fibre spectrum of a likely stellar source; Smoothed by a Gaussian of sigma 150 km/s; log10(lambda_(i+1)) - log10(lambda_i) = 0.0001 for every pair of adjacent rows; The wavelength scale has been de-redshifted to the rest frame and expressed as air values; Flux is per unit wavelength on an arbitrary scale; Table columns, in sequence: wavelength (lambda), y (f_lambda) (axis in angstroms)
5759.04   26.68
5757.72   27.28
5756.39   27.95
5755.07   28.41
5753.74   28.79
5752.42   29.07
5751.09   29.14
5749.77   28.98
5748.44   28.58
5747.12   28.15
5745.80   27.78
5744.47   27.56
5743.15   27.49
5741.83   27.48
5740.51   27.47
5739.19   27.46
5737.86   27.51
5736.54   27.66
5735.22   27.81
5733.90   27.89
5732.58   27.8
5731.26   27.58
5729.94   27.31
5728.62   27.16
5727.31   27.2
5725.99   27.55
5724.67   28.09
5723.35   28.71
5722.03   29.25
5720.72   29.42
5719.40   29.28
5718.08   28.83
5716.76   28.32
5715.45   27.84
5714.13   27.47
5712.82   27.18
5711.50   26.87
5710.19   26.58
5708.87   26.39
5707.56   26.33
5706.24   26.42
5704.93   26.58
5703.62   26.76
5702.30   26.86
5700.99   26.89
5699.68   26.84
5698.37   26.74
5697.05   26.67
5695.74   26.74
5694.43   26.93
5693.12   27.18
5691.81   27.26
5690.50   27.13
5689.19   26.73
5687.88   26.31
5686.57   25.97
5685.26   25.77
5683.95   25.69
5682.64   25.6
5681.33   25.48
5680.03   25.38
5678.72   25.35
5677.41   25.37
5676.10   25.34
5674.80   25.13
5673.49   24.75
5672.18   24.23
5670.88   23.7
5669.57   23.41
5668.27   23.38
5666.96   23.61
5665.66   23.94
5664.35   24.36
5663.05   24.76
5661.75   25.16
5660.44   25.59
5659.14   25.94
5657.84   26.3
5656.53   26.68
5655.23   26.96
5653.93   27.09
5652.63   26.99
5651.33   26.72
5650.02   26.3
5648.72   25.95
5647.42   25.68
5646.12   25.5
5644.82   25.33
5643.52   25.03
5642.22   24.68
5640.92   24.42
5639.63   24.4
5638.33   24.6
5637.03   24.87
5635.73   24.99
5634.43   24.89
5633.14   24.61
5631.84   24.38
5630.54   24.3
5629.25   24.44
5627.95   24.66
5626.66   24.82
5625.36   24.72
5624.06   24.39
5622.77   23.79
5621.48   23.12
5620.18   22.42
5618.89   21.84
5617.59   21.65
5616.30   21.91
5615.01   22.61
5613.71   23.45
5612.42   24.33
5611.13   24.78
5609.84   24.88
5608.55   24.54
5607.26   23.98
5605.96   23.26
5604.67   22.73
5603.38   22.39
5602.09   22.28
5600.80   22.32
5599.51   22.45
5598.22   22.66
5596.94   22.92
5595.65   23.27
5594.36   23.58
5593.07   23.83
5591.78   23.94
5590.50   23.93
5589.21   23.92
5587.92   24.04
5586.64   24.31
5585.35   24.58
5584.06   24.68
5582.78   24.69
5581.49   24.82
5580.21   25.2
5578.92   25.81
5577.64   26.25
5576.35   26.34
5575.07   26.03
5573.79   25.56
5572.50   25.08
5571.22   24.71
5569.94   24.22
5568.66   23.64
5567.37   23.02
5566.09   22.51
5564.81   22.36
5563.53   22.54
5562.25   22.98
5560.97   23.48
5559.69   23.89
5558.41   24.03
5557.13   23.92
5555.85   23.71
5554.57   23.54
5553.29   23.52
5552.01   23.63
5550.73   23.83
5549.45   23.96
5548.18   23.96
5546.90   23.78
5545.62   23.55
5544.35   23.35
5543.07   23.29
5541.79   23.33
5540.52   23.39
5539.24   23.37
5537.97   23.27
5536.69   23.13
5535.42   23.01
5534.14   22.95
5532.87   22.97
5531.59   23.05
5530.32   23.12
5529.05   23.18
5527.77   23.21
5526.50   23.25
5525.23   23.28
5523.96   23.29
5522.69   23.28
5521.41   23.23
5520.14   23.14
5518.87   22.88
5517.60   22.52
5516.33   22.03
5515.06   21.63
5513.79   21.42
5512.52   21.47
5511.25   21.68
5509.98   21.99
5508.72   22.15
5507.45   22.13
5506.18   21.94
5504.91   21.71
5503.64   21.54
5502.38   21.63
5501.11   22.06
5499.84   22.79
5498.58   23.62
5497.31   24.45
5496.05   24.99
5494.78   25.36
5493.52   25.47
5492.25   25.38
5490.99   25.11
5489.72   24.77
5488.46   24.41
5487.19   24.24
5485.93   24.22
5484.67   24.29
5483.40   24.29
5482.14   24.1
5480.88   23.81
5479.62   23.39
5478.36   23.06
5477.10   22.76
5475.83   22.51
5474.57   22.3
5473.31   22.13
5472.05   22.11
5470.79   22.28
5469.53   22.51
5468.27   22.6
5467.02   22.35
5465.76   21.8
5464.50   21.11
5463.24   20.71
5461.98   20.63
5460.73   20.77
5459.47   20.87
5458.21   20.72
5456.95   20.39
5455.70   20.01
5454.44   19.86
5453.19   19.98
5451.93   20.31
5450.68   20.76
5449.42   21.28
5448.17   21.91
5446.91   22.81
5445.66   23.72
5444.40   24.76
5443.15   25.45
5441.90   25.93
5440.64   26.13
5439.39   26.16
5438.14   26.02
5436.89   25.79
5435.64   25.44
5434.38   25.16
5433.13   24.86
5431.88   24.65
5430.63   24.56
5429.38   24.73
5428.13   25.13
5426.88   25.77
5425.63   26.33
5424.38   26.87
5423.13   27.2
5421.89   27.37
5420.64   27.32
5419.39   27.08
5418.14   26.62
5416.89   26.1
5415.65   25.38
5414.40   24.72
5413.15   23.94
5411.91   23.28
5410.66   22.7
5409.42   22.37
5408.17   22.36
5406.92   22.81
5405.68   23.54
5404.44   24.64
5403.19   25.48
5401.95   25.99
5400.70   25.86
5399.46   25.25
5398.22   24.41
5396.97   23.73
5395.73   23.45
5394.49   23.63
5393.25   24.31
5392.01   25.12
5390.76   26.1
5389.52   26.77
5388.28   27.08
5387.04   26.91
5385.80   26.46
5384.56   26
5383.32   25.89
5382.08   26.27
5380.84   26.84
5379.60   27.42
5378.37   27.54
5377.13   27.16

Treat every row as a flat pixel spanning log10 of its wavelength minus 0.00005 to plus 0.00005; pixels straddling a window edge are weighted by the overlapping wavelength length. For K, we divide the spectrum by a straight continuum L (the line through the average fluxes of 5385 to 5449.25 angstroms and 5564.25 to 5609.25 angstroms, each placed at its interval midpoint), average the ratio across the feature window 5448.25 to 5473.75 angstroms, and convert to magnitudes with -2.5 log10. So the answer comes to 0.17 mag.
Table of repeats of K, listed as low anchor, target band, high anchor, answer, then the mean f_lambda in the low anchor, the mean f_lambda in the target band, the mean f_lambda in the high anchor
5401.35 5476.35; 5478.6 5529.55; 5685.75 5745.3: 0.06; 23.6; 23.2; 27.4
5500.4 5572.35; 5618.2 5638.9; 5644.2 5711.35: 0.03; 23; 24.2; 25.9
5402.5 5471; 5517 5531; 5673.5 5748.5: 0.08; 23.7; 23.1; 27.1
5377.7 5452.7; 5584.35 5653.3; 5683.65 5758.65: 0.11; 25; 24.1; 27.5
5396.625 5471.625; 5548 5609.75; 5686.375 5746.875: 0.08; 23.8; 23.9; 27.4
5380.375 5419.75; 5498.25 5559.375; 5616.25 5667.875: 0.09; 25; 22.9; 24.8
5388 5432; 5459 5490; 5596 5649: 0.09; 25.1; 22.7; 23.9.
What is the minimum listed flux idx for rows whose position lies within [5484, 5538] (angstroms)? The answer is 21.42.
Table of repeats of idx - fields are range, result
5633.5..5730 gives 23.38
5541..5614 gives 22.28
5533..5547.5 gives 22.95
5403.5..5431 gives 22.36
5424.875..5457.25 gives 19.86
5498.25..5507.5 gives 21.54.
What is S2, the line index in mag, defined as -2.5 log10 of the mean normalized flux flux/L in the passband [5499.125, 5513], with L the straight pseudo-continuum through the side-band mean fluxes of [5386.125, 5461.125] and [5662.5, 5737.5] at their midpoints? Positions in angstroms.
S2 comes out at 0.14 mag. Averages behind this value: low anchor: 24.3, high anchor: 26.5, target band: 21.9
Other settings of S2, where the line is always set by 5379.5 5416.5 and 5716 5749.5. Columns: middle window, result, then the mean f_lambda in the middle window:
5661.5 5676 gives 0.13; 24.3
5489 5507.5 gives 0.10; 23.6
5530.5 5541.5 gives 0.13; 23.2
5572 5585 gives 0.05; 25.4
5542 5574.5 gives 0.12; 23.7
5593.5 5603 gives 0.17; 22.8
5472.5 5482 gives 0.12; 22.9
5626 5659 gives 0.07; 25.4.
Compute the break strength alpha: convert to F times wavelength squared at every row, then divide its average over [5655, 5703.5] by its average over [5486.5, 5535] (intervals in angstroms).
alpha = 1.18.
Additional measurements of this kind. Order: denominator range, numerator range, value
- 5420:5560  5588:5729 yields 1.15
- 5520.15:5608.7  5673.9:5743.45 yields 1.20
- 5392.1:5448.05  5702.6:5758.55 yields 1.24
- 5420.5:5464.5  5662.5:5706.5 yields 1.19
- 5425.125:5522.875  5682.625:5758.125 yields 1.30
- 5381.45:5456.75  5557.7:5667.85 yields 1.06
